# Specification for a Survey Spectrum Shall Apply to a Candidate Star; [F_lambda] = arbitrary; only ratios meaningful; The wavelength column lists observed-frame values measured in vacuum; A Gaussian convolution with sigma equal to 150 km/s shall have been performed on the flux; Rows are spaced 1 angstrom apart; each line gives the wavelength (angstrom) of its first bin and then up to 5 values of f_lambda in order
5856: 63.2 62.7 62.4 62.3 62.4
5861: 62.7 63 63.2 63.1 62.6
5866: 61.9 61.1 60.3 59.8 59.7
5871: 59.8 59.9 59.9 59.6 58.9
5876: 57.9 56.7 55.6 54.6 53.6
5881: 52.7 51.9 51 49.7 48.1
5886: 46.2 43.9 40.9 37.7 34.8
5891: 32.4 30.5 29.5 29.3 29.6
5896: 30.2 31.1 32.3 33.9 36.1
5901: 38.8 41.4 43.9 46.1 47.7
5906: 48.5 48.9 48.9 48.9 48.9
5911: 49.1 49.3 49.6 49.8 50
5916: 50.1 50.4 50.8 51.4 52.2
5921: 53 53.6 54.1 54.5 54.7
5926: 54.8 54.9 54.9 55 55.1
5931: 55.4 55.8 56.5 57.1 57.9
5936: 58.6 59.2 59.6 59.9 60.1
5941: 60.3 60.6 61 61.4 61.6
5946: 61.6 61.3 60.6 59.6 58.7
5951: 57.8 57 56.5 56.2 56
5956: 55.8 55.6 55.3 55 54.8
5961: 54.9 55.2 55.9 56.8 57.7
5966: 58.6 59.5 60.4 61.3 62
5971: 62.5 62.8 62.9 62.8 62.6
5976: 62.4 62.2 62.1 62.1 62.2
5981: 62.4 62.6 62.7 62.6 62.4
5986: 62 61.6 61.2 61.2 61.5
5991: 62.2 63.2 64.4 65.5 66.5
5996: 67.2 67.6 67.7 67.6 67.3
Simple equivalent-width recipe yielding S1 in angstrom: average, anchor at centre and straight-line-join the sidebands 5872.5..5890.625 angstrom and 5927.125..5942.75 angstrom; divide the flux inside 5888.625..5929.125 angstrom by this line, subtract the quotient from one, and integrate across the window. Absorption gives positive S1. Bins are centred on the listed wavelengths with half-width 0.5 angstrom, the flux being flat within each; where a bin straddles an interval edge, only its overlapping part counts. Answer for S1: 7.2 angstrom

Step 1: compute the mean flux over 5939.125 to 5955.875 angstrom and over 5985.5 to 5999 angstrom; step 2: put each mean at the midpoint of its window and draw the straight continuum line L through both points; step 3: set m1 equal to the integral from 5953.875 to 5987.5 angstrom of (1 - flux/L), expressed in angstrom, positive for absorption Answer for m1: 1.11 angstrom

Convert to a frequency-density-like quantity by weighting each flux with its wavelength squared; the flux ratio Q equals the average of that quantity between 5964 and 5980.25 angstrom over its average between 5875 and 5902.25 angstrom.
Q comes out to 1.50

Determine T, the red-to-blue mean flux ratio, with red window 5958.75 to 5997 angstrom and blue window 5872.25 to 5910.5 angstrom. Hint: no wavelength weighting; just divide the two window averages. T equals 1.4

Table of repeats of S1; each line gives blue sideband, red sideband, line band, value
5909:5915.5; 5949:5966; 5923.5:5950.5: -2.5 angstrom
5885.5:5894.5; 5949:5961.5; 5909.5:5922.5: -1.9 angstrom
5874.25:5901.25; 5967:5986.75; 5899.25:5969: -2.0 angstrom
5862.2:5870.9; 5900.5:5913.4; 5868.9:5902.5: 5.9 angstrom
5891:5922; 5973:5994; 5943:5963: -1.1 angstrom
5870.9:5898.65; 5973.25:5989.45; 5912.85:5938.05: -0.8 angstrom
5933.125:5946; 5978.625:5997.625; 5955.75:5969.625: 1.0 angstrom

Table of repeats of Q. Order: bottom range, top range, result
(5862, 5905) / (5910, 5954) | 1.18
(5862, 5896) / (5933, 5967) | 1.18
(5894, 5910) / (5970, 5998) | 1.61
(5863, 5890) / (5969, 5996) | 1.19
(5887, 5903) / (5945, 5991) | 1.78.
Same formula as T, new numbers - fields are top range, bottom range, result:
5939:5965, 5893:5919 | 1.34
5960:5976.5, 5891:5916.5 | 1.44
